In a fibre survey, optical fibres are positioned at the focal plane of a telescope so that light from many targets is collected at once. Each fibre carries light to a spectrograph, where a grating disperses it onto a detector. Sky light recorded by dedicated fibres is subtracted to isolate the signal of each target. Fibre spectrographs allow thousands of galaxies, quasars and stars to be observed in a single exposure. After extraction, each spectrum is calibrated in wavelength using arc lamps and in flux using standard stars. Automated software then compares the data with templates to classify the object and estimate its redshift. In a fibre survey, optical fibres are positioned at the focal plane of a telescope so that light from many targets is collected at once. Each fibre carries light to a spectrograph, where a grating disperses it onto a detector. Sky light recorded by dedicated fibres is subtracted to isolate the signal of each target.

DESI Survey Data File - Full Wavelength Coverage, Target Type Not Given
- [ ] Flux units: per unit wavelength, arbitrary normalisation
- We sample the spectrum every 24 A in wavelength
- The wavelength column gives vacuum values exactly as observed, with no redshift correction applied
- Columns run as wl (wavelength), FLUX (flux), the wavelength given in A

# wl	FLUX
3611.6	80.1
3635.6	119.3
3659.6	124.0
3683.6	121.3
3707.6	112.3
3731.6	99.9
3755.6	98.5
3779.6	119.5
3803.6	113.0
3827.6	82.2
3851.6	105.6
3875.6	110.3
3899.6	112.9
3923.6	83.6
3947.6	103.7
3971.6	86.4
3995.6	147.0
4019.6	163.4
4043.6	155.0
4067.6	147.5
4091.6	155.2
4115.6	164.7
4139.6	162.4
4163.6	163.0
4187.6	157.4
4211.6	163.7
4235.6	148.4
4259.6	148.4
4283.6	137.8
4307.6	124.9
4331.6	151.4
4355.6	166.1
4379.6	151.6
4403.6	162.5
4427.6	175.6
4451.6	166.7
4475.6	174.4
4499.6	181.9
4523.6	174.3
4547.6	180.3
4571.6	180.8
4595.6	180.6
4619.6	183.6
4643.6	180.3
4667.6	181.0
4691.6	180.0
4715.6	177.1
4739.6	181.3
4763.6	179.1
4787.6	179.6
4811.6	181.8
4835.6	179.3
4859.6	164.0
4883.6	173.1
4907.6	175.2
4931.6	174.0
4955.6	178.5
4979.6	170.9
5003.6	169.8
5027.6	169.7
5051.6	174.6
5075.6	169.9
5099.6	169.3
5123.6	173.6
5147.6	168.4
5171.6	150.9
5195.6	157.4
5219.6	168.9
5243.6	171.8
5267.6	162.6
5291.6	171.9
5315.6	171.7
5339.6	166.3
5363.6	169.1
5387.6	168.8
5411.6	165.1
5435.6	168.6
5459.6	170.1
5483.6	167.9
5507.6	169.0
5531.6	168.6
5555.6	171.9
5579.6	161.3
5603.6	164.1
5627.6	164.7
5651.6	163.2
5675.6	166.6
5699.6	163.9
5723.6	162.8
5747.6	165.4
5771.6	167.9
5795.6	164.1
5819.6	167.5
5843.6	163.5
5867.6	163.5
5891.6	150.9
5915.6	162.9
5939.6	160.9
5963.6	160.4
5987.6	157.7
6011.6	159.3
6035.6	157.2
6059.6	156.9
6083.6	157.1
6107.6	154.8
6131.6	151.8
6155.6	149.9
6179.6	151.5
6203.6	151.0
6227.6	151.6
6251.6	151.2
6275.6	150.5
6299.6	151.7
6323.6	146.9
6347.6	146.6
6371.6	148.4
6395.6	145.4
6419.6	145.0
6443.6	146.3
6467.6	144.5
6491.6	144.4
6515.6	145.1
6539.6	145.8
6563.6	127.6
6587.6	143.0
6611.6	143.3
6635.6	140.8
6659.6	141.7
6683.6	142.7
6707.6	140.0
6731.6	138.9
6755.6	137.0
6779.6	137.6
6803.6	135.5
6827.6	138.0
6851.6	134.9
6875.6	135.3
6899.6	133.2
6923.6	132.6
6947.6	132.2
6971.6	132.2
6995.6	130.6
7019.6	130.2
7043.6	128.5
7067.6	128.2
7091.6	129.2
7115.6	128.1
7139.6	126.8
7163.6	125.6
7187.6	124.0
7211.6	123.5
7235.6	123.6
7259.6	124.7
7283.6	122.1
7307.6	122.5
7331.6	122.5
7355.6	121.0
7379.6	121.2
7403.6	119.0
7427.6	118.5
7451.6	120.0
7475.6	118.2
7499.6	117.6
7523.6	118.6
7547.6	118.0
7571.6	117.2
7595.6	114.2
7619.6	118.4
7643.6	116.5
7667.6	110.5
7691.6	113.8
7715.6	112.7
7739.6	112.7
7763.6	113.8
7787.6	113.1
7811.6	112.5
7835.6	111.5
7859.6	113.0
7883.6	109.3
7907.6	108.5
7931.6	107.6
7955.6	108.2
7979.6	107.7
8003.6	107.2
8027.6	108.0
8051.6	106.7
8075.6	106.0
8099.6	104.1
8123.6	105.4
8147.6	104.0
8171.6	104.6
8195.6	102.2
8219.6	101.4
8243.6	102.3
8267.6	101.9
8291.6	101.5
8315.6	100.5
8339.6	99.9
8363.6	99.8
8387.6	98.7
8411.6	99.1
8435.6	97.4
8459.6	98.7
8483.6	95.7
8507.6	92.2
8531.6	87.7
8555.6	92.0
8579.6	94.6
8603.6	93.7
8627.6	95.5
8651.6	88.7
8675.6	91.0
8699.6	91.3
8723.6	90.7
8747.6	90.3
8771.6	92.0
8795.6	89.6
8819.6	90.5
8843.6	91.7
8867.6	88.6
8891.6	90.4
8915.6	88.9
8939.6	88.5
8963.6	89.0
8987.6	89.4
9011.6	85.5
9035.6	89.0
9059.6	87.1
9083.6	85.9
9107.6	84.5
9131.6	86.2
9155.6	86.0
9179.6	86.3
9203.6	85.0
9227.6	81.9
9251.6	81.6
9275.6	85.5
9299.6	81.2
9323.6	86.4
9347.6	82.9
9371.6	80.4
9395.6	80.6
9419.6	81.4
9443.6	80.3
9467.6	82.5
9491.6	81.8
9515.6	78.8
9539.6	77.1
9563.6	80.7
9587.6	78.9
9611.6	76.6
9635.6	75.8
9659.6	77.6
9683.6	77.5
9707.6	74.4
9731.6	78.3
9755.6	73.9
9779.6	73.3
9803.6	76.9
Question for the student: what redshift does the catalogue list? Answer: 0.00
